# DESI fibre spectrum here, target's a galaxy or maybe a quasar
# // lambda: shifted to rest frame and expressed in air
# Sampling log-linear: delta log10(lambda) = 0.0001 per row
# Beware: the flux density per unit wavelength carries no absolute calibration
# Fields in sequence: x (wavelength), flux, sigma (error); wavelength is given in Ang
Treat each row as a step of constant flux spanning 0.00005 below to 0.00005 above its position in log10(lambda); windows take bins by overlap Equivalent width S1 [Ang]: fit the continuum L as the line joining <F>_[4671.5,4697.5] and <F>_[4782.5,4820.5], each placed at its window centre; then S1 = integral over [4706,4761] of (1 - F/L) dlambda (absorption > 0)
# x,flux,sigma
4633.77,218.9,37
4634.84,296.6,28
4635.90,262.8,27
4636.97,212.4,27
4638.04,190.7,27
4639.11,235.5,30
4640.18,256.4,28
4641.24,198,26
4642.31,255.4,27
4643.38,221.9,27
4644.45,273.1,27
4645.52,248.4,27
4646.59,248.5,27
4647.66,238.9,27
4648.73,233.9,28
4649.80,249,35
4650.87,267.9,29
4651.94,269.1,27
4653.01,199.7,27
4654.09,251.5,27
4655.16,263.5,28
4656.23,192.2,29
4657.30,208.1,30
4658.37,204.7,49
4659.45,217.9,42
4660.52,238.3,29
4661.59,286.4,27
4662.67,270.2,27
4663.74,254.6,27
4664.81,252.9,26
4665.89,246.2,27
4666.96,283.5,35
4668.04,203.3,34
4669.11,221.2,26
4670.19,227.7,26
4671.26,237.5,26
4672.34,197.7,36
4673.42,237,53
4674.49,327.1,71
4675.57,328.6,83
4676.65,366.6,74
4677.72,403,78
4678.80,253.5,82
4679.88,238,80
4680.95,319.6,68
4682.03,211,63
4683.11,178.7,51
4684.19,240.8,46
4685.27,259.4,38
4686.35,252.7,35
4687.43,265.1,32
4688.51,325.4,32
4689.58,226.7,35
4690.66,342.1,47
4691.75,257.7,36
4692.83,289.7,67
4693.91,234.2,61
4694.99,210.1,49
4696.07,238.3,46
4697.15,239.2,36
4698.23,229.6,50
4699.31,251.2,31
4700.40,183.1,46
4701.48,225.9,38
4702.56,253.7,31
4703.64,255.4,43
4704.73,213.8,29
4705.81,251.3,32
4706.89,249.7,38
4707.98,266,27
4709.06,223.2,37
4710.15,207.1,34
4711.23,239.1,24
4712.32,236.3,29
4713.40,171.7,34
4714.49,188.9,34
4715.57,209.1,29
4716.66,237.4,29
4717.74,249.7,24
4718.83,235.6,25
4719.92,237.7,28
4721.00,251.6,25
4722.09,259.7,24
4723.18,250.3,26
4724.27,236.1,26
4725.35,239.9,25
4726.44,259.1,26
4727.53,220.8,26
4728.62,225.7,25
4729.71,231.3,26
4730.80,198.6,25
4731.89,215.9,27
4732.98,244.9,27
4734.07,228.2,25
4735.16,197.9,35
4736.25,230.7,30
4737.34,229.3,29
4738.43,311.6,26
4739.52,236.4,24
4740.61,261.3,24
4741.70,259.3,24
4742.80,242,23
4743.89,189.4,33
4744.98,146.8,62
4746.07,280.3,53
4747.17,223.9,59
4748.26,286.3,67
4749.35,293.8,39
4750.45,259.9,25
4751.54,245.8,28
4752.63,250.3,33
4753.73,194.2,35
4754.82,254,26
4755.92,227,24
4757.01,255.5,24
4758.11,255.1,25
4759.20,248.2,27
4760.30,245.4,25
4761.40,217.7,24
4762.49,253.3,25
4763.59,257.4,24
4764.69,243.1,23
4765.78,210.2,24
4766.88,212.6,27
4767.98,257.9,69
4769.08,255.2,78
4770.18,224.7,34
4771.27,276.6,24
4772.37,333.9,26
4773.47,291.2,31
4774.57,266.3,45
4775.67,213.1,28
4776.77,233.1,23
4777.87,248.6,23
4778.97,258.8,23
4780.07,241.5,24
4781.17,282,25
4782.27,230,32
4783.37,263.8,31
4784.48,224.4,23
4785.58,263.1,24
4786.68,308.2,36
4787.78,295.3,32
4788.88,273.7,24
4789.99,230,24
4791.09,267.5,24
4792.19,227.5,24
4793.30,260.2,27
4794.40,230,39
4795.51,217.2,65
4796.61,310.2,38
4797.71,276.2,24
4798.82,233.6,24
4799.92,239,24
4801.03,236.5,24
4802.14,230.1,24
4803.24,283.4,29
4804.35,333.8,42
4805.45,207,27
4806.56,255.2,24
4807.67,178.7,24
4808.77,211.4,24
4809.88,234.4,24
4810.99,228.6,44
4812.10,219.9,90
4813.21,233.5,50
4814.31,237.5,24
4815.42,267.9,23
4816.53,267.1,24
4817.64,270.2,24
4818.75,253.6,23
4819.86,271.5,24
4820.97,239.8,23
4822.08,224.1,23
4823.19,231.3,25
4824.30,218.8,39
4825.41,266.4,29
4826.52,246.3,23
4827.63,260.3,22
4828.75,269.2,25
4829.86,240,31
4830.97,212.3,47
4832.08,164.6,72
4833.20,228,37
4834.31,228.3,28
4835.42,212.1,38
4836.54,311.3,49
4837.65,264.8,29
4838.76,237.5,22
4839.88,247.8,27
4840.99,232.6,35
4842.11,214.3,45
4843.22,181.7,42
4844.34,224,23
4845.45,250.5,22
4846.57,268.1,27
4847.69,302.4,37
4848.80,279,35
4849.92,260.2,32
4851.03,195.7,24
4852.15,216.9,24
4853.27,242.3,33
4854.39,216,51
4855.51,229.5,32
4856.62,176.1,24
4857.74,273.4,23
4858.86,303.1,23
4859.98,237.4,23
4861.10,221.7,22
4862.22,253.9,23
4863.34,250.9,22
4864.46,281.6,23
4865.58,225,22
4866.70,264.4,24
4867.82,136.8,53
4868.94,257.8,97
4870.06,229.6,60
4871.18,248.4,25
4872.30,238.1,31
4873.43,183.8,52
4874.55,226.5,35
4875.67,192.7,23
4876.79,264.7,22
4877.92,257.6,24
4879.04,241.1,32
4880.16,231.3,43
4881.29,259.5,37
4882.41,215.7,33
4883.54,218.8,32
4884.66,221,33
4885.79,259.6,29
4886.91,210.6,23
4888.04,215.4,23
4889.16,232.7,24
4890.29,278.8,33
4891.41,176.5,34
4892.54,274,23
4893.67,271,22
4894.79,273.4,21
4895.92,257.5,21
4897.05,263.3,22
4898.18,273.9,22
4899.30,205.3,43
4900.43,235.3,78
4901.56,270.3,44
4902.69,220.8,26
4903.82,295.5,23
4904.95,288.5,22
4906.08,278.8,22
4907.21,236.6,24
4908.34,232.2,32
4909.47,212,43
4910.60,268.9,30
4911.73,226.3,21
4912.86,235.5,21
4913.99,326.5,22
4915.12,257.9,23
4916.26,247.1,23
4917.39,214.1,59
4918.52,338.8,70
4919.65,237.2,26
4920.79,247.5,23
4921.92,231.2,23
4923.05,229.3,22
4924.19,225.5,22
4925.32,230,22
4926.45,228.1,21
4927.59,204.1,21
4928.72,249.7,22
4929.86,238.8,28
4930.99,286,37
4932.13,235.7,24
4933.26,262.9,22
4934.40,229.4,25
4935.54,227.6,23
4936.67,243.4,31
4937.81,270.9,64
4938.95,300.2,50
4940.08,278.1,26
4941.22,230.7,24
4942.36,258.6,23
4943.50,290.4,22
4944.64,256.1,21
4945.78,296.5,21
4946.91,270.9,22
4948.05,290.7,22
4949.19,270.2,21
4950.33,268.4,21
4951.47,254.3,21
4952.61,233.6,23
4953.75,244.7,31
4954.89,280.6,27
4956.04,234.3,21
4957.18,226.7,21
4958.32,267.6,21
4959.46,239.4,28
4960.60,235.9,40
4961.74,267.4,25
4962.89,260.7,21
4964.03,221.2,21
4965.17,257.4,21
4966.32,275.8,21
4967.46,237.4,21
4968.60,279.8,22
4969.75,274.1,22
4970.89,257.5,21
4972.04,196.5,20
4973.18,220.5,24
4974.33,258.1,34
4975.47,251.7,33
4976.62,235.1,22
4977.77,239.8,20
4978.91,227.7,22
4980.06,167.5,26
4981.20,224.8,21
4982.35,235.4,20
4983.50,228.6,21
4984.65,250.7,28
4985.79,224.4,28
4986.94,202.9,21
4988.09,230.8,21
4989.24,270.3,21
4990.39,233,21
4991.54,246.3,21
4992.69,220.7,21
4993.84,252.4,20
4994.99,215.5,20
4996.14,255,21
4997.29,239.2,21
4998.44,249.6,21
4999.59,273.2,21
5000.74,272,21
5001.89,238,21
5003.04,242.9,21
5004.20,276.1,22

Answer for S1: 5.08 Ang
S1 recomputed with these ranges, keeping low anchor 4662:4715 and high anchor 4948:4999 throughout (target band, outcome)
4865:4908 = 0.9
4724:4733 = 0.7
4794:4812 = 0.3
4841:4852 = 0.3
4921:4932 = 0.4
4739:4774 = 0.3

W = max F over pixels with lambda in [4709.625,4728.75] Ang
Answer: 259.7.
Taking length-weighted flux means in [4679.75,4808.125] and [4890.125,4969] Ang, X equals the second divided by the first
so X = 1.0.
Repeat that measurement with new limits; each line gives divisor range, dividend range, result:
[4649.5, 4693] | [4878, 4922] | 0.97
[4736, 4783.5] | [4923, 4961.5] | 1.02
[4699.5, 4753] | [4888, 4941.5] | 1.06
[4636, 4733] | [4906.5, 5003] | 1.01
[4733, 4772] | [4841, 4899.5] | 0.98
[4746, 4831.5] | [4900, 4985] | 1.00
